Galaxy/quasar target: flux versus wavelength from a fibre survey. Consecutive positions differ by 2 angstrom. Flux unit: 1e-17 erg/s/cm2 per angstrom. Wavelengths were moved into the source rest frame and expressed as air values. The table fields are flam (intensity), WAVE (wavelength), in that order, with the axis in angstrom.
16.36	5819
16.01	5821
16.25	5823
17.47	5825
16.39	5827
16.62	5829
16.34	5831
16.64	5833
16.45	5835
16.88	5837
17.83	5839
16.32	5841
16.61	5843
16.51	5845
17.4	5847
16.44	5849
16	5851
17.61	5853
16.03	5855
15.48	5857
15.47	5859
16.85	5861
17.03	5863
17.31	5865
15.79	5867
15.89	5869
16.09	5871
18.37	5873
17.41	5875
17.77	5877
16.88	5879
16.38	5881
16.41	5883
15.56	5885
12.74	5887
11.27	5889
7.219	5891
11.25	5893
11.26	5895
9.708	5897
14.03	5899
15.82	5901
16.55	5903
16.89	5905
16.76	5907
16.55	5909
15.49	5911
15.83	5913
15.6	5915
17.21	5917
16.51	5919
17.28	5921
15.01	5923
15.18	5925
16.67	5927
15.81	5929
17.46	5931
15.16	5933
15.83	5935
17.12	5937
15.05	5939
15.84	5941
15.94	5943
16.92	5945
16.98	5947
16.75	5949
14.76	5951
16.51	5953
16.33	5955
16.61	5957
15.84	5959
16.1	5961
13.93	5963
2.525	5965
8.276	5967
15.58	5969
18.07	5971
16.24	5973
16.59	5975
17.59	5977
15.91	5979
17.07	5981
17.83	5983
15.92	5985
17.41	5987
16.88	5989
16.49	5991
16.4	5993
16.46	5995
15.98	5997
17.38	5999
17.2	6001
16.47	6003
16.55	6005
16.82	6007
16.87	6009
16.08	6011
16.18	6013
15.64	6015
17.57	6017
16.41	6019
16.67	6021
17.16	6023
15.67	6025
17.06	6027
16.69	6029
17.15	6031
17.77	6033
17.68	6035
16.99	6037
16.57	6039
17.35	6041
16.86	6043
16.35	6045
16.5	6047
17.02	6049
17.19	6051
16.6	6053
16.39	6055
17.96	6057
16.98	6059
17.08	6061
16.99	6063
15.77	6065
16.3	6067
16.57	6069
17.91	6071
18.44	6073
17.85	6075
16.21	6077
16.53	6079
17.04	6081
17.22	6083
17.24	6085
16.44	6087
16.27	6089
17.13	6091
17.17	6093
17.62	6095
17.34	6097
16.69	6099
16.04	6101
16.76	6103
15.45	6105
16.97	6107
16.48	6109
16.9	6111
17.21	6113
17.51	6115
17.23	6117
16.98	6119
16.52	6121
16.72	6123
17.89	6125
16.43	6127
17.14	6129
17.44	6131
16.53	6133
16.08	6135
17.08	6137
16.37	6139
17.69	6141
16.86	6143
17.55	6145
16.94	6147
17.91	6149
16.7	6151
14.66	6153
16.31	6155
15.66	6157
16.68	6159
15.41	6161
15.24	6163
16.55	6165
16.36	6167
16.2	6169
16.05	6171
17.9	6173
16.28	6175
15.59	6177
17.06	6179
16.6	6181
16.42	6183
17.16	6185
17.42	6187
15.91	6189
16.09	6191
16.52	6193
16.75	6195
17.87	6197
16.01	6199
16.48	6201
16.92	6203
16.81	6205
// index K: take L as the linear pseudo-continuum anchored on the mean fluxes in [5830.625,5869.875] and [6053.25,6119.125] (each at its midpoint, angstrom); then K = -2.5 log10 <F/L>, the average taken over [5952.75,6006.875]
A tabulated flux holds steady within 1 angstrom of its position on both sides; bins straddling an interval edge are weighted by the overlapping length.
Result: 0.070 mag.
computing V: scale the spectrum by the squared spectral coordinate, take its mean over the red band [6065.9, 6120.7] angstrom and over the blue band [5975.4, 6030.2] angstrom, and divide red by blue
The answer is 1.05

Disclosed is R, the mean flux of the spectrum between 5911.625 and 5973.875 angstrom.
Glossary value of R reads 15.4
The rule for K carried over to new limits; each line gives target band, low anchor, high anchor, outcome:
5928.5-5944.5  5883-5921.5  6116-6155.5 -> -0.091 mag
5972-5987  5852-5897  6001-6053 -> -0.034 mag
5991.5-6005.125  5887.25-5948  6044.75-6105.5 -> -0.041 mag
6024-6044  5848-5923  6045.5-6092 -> -0.021 mag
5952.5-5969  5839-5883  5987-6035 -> 0.246 mag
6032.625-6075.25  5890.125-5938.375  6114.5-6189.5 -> -0.066 mag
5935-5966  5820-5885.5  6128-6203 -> 0.099 mag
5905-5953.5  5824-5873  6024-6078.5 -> 0.036 mag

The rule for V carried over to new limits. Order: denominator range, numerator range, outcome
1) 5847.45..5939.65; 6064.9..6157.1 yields 1.16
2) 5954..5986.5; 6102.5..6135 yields 1.18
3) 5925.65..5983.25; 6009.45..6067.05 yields 1.11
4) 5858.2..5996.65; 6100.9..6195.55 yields 1.15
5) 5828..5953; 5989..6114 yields 1.12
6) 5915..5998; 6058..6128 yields 1.12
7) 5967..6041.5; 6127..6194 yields 1.05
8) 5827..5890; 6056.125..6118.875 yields 1.12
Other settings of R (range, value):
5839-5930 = 15.6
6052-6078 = 17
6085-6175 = 16.7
